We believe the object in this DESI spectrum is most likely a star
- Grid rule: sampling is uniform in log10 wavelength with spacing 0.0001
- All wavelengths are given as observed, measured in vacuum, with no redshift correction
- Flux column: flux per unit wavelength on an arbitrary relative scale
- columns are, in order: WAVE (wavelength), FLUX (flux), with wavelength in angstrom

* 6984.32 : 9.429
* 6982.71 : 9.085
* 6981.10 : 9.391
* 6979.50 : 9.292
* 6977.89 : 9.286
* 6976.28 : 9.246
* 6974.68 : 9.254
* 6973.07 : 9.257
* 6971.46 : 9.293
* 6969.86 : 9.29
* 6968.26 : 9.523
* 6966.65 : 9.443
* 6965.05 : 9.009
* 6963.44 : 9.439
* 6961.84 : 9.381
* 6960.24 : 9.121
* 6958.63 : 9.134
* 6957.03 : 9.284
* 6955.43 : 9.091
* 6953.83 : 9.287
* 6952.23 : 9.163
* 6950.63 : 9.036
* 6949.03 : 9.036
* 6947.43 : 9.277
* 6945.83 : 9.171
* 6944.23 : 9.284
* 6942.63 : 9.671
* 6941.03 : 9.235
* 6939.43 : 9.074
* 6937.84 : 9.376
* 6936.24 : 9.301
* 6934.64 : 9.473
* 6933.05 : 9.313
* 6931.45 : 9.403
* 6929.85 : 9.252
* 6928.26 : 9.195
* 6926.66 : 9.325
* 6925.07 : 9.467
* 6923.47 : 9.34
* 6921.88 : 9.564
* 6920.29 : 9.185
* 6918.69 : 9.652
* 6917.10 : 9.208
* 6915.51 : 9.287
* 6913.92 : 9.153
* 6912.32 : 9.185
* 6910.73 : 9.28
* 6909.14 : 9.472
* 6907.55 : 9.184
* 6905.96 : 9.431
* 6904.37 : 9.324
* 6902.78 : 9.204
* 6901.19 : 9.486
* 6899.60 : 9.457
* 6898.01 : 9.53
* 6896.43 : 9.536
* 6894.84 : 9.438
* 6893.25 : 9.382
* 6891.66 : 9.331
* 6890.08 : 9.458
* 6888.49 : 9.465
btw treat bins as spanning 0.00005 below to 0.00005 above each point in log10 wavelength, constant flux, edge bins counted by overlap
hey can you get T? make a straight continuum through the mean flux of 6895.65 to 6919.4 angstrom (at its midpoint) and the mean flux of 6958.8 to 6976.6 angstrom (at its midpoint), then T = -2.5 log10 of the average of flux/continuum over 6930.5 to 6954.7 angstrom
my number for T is 0.006 mag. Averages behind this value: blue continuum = 9.36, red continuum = 9.29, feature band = 9.27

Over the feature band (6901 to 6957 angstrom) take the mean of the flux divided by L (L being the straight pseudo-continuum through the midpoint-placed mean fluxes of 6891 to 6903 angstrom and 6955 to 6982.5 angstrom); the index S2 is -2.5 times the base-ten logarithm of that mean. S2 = 0.01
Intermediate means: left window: 9.43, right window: 9.28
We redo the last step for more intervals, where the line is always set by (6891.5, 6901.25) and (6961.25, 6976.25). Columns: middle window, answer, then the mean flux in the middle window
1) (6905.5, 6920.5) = 0.01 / 9.3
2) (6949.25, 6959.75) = 0.02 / 9.16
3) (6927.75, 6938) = 0.01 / 9.33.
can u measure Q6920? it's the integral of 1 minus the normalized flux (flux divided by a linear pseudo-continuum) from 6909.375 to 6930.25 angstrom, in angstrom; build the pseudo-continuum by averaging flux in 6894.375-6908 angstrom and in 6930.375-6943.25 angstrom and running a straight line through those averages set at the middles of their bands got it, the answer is 0.1 angstrom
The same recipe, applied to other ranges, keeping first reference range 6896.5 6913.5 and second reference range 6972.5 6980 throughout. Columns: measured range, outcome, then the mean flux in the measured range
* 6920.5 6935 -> -0.1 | 9.36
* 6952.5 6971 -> 0.0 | 9.27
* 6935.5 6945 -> 0.0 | 9.32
